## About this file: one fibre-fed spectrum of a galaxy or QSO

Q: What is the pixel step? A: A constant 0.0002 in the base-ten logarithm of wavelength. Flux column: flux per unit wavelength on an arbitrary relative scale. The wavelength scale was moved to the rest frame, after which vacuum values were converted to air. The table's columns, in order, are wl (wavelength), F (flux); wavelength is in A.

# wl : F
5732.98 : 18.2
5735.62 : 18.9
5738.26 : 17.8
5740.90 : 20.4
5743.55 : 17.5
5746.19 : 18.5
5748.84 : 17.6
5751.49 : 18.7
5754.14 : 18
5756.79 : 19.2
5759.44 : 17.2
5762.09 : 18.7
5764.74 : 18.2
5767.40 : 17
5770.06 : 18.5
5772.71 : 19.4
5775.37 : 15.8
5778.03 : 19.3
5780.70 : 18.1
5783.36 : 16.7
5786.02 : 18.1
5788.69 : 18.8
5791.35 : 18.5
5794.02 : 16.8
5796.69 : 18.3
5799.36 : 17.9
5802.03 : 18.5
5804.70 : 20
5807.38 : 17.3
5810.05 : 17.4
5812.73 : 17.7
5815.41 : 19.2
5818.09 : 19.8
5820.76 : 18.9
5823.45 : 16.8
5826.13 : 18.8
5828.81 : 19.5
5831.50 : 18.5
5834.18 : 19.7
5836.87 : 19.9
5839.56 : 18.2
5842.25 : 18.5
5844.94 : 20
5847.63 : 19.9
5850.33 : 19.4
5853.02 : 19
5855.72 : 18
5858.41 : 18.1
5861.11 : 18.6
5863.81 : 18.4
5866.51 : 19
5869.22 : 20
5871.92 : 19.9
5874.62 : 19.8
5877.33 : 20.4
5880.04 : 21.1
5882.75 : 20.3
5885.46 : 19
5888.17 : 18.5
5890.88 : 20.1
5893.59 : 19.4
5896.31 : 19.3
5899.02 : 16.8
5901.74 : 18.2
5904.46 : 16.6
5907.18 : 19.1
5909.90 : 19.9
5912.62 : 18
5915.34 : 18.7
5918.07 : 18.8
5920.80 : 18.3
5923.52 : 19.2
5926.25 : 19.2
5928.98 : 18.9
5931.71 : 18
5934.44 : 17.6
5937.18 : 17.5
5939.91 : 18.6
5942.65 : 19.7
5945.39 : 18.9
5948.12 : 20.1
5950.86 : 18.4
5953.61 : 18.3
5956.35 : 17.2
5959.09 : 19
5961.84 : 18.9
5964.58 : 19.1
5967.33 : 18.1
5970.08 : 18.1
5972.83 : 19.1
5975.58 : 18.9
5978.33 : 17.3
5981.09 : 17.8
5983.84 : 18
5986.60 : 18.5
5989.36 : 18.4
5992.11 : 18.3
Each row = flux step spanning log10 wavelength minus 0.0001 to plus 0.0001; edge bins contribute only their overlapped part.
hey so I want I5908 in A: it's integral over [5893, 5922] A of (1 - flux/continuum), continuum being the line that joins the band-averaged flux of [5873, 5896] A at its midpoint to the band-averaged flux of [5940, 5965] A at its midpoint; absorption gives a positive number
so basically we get 1.5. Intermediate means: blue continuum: 19.8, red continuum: 18.8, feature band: 18.4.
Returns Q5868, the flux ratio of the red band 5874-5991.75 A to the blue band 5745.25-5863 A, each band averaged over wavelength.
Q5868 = 1.02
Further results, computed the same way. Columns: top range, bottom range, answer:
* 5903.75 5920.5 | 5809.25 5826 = 1.01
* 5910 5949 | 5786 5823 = 1.02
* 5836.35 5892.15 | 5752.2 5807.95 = 1.07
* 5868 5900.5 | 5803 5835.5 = 1.05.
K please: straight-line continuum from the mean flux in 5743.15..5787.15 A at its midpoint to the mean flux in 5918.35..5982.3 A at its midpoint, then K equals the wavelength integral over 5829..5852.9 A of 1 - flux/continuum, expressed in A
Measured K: -1.3 A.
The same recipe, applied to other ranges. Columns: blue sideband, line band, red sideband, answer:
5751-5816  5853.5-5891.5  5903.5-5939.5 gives -2.1 A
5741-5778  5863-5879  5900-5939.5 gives -1.2 A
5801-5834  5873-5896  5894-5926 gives -1.6 A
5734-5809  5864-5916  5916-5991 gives -2.1 A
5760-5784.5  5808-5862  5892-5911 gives -1.7 A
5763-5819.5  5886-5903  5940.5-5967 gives -0.1 A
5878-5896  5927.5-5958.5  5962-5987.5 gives 0.6 A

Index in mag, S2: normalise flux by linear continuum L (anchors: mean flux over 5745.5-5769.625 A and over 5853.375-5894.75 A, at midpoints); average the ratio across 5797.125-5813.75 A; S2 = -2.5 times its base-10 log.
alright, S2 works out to 0.03 mag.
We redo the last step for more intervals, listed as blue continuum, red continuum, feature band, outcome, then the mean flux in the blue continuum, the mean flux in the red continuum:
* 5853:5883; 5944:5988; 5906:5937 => 0.013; 19.4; 18.5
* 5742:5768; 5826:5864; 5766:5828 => 0.021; 18.1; 19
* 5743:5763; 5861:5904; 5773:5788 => 0.039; 18.2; 19.3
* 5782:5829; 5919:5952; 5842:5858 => -0.041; 18.3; 18.7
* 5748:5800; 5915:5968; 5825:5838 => -0.060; 18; 18.6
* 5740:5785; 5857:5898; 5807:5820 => 0.019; 18.1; 19.4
